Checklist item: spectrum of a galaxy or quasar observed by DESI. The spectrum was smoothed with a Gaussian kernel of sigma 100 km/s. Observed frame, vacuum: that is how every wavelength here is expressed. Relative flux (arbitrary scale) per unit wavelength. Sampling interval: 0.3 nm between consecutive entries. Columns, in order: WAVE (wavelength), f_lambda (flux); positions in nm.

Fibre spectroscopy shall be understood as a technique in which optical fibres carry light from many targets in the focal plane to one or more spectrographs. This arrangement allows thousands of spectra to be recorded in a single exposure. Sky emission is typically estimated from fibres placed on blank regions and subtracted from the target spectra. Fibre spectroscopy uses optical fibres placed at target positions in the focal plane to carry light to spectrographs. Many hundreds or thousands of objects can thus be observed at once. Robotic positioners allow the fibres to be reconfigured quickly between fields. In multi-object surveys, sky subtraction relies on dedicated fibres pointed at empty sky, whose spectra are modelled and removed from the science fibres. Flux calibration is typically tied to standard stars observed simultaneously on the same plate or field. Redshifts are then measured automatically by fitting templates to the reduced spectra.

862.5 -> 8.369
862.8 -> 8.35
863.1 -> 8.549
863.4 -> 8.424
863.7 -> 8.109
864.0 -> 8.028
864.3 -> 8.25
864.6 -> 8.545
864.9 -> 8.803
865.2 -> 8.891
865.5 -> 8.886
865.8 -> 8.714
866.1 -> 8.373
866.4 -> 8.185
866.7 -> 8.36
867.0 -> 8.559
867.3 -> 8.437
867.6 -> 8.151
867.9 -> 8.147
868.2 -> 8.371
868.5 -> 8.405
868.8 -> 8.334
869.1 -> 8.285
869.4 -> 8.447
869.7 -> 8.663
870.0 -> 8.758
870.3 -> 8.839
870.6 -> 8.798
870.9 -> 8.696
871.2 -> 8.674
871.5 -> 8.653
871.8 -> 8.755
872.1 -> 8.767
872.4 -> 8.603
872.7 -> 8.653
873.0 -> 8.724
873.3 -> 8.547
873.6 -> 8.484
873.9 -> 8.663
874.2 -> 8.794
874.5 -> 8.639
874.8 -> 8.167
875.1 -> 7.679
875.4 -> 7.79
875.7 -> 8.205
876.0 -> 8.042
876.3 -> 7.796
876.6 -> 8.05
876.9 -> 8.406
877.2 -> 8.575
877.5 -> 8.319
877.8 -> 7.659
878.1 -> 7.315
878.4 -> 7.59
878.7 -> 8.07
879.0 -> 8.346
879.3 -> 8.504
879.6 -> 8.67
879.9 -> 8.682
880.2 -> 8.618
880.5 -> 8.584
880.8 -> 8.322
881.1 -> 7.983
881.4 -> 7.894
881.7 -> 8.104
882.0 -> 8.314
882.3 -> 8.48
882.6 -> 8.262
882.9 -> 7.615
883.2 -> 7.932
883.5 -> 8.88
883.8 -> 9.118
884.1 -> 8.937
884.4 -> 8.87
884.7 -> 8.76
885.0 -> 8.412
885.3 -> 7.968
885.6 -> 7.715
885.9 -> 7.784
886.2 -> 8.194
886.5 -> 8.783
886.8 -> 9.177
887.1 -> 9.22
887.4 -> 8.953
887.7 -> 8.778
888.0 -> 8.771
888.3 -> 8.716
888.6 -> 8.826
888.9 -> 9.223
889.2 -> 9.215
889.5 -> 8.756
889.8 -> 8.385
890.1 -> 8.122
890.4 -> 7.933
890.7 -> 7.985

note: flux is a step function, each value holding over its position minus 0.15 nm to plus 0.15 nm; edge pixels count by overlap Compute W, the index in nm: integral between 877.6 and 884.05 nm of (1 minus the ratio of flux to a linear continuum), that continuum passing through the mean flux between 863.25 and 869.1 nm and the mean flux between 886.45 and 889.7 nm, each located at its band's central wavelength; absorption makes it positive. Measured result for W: 0.38 nm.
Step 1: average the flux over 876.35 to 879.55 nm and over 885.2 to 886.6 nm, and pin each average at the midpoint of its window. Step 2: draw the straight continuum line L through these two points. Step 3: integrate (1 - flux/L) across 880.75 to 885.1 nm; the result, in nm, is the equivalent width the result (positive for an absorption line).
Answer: -0.170 nm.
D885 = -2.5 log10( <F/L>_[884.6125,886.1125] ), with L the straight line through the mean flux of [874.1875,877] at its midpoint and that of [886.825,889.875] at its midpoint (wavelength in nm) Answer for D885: 0.08 mag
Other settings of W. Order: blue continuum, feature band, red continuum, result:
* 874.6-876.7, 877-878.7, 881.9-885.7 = 0.04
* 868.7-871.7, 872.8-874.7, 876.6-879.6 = -0.05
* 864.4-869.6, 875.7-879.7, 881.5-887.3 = 0.17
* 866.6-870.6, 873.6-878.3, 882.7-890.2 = 0.21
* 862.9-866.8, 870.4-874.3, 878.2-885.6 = -0.12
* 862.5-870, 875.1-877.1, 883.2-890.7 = 0.11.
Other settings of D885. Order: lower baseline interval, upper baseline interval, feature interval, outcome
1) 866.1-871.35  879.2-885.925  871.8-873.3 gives -0.03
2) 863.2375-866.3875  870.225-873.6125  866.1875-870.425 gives 0.02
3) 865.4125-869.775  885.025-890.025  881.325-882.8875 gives 0.05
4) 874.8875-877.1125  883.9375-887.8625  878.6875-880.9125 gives -0.03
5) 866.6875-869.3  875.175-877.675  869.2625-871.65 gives -0.05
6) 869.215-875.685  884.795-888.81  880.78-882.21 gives 0.06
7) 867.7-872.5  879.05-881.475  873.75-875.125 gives 0.01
